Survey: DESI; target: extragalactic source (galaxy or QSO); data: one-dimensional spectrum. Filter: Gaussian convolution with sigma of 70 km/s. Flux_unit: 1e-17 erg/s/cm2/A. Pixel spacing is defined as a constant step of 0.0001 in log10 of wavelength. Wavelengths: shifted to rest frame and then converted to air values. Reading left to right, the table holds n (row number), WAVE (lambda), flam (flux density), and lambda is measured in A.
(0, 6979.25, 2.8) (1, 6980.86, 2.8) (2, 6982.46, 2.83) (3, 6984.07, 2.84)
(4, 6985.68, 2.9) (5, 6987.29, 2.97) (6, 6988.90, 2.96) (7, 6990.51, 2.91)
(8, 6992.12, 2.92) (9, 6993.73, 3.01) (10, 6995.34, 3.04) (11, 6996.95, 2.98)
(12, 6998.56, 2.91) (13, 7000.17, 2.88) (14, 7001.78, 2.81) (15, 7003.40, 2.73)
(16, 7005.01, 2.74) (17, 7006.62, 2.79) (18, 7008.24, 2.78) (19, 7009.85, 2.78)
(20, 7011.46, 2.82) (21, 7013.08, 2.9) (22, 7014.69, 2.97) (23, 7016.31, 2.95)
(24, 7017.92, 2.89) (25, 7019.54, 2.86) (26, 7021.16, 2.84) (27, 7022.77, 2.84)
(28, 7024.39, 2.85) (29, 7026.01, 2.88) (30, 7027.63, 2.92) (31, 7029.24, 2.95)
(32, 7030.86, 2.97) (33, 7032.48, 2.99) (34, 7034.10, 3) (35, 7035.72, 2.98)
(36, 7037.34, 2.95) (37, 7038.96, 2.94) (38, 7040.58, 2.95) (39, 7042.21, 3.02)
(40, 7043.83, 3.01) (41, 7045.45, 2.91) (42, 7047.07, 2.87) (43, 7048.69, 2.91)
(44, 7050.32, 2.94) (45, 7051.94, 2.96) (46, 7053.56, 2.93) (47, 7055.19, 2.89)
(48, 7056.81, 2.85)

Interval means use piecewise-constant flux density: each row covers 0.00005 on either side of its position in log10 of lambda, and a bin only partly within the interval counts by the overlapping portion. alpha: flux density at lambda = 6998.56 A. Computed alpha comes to 2.91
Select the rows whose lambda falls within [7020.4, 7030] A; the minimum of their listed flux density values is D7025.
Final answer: 2.84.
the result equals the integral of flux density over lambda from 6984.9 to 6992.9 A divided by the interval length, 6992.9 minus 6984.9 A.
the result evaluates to 2.93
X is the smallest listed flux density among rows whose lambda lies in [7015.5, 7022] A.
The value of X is 2.84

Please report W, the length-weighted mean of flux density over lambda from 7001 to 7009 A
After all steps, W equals 2.77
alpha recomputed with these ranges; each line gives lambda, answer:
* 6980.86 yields 2.8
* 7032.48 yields 2.99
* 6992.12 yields 2.92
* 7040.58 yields 2.95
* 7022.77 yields 2.84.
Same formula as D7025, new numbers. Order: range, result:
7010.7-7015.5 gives 2.82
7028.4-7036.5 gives 2.95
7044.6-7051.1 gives 2.87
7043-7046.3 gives 2.91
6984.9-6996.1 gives 2.9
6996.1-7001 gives 2.88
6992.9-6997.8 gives 2.98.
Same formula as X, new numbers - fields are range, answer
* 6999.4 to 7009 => 2.73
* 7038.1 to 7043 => 2.94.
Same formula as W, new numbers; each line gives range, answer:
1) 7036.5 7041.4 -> 2.94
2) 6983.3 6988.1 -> 2.9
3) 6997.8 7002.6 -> 2.86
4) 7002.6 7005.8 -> 2.74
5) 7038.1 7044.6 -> 2.98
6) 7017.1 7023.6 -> 2.86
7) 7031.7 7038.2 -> 2.98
